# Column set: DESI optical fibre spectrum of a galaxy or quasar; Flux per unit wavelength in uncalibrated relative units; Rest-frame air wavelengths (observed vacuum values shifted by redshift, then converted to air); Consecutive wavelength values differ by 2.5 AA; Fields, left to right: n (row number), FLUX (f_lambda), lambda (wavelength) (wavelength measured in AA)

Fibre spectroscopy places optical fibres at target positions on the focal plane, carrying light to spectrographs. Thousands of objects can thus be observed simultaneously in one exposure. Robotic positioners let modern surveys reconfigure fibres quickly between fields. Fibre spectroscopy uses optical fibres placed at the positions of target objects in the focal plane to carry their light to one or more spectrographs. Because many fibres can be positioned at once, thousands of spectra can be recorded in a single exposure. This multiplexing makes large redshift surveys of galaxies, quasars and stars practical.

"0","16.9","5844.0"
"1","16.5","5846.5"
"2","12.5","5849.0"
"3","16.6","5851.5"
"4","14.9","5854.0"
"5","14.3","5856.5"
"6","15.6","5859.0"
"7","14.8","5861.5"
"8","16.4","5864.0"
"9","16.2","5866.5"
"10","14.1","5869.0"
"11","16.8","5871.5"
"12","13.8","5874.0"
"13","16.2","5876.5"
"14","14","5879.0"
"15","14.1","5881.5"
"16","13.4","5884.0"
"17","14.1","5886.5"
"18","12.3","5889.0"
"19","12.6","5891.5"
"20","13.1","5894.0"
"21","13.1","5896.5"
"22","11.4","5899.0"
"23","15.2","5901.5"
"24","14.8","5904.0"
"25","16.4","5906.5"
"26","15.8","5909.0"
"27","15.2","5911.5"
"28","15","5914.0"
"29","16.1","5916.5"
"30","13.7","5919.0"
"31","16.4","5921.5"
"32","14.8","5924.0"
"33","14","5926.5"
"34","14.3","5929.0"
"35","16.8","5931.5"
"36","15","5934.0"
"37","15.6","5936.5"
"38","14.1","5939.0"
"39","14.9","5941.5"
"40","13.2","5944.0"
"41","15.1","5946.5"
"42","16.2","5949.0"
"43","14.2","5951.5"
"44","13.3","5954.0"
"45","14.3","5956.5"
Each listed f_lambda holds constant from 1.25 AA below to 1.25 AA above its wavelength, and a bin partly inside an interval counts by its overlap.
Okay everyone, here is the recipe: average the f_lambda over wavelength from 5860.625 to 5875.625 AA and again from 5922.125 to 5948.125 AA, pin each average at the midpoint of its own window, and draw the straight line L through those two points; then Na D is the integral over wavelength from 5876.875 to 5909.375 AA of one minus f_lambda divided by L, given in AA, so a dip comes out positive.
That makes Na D 2.8 AA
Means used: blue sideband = 15.4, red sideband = 14.8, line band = 13.9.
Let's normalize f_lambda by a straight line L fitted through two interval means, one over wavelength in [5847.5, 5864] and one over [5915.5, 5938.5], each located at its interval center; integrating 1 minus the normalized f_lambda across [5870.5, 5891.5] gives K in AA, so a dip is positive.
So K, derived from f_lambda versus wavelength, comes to 1.1 AA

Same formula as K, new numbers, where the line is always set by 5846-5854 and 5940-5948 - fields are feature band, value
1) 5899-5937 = -1.4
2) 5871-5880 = -0.1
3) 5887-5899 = 1.7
